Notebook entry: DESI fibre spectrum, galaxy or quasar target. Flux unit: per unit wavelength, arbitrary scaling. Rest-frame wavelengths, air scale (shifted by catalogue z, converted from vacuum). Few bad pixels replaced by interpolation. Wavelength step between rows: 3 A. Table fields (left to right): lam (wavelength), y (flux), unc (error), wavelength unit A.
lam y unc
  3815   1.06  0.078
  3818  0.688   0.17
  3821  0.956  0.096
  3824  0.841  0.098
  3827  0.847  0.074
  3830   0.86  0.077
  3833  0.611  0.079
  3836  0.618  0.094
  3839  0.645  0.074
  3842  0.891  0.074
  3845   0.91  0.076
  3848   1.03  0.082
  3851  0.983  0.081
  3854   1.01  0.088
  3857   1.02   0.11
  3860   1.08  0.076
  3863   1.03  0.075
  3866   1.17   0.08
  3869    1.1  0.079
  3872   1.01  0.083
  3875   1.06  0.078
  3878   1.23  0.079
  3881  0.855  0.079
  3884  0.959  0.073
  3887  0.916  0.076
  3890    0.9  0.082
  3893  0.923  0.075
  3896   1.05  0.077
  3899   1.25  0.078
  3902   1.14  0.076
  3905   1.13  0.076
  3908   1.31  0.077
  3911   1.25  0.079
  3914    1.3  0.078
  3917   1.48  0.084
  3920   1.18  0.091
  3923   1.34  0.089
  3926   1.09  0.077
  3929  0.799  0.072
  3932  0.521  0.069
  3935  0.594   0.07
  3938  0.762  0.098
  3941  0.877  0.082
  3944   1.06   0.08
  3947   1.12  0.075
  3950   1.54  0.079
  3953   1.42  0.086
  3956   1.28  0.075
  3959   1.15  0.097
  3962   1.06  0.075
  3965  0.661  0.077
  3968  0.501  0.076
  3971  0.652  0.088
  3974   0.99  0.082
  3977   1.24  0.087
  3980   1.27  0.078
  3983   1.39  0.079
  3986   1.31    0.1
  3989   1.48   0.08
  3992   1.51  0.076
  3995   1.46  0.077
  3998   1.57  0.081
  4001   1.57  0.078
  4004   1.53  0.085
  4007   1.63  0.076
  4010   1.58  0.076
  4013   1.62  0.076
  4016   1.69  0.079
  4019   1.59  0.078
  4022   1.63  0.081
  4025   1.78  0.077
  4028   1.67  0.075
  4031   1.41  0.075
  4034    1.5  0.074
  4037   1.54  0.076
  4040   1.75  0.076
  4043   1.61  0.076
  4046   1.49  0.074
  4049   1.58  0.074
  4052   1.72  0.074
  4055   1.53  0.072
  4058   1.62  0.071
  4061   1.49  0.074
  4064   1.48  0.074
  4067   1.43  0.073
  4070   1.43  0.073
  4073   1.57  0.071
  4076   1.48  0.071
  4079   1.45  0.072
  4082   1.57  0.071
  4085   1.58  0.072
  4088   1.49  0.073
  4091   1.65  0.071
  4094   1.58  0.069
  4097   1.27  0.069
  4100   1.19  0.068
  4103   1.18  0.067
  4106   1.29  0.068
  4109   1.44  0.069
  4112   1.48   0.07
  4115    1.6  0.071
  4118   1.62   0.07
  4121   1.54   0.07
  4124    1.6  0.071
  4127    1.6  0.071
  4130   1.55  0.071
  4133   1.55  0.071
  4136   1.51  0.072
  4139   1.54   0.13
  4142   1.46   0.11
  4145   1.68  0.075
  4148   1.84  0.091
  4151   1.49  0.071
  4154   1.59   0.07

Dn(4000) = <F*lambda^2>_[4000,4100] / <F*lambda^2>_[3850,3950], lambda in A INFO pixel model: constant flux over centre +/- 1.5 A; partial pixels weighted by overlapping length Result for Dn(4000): 1.59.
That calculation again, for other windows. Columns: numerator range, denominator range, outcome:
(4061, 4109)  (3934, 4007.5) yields 1.29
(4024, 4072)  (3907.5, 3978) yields 1.58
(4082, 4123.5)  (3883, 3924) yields 1.40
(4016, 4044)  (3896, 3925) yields 1.37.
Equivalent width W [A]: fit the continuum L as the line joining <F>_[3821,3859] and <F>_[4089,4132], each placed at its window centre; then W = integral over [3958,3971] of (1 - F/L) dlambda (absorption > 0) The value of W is 3.8 A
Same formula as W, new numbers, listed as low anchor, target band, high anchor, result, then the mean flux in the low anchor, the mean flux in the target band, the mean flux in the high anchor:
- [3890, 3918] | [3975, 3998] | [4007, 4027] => 2.1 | 1.18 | 1.38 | 1.65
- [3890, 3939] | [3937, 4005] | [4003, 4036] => 8.5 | 1.07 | 1.19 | 1.6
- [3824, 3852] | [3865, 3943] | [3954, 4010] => -2.9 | 0.82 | 1.05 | 1.25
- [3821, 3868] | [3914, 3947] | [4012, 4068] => 5.7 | 0.907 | 0.992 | 1.59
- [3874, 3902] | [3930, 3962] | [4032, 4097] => 4.5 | 1.02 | 1.03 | 1.54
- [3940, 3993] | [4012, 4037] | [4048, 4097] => -4.7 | 1.14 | 1.61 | 1.53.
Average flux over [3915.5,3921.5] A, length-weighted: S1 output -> 1.33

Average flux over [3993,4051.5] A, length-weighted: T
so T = 1.59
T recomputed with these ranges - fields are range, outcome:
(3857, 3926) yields 1.12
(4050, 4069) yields 1.54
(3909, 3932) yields 1.16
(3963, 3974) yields 0.678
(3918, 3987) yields 1.04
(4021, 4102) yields 1.53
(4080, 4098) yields 1.53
